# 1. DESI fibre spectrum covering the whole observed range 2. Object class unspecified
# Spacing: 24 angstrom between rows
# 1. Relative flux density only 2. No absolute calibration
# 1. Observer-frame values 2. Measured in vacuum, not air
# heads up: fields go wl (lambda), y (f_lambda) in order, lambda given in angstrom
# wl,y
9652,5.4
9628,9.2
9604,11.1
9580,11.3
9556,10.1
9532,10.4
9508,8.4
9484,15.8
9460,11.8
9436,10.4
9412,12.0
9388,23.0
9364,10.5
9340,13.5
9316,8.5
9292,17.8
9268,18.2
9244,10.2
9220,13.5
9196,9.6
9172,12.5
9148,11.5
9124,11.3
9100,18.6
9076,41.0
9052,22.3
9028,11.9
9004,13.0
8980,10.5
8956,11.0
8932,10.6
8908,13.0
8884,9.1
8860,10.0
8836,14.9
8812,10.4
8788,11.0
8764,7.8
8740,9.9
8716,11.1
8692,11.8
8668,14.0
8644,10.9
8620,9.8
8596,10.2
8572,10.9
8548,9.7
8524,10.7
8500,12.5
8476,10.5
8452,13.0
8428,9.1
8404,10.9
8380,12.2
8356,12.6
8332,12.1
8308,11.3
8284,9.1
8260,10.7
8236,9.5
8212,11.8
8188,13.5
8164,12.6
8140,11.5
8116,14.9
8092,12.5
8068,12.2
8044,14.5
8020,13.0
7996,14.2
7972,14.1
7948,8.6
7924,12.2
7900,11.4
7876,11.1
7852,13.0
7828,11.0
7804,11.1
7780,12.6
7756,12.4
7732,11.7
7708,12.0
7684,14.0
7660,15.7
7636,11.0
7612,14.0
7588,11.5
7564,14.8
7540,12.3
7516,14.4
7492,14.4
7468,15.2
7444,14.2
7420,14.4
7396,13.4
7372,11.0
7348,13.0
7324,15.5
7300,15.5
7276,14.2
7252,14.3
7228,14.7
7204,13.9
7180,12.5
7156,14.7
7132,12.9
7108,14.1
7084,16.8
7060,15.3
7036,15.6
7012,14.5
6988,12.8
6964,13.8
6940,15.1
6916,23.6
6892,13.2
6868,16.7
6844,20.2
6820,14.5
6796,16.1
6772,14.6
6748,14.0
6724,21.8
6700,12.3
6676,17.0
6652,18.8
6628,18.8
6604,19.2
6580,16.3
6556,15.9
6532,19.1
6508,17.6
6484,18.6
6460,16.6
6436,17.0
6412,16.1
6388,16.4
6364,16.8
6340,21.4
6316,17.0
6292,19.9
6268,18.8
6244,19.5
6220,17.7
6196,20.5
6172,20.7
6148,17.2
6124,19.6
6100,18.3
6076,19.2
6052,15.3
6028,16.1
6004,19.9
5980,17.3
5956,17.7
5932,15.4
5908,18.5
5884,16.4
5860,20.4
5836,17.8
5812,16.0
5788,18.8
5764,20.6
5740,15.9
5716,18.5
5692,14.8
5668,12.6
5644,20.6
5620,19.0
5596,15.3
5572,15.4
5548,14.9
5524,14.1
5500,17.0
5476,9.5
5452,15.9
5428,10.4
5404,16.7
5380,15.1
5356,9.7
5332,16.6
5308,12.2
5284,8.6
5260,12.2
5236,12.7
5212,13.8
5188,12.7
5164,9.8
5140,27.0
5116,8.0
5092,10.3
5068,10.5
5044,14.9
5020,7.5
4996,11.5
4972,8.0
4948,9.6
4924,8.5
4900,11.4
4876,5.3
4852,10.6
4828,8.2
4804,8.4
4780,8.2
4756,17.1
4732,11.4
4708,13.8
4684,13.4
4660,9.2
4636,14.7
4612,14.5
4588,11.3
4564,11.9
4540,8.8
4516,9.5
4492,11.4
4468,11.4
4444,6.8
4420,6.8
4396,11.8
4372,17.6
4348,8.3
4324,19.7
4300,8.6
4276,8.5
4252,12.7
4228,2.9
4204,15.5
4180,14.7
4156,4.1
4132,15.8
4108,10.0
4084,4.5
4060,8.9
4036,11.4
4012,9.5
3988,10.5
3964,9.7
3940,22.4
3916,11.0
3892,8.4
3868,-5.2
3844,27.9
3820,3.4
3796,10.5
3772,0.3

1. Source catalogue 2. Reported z 0.38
